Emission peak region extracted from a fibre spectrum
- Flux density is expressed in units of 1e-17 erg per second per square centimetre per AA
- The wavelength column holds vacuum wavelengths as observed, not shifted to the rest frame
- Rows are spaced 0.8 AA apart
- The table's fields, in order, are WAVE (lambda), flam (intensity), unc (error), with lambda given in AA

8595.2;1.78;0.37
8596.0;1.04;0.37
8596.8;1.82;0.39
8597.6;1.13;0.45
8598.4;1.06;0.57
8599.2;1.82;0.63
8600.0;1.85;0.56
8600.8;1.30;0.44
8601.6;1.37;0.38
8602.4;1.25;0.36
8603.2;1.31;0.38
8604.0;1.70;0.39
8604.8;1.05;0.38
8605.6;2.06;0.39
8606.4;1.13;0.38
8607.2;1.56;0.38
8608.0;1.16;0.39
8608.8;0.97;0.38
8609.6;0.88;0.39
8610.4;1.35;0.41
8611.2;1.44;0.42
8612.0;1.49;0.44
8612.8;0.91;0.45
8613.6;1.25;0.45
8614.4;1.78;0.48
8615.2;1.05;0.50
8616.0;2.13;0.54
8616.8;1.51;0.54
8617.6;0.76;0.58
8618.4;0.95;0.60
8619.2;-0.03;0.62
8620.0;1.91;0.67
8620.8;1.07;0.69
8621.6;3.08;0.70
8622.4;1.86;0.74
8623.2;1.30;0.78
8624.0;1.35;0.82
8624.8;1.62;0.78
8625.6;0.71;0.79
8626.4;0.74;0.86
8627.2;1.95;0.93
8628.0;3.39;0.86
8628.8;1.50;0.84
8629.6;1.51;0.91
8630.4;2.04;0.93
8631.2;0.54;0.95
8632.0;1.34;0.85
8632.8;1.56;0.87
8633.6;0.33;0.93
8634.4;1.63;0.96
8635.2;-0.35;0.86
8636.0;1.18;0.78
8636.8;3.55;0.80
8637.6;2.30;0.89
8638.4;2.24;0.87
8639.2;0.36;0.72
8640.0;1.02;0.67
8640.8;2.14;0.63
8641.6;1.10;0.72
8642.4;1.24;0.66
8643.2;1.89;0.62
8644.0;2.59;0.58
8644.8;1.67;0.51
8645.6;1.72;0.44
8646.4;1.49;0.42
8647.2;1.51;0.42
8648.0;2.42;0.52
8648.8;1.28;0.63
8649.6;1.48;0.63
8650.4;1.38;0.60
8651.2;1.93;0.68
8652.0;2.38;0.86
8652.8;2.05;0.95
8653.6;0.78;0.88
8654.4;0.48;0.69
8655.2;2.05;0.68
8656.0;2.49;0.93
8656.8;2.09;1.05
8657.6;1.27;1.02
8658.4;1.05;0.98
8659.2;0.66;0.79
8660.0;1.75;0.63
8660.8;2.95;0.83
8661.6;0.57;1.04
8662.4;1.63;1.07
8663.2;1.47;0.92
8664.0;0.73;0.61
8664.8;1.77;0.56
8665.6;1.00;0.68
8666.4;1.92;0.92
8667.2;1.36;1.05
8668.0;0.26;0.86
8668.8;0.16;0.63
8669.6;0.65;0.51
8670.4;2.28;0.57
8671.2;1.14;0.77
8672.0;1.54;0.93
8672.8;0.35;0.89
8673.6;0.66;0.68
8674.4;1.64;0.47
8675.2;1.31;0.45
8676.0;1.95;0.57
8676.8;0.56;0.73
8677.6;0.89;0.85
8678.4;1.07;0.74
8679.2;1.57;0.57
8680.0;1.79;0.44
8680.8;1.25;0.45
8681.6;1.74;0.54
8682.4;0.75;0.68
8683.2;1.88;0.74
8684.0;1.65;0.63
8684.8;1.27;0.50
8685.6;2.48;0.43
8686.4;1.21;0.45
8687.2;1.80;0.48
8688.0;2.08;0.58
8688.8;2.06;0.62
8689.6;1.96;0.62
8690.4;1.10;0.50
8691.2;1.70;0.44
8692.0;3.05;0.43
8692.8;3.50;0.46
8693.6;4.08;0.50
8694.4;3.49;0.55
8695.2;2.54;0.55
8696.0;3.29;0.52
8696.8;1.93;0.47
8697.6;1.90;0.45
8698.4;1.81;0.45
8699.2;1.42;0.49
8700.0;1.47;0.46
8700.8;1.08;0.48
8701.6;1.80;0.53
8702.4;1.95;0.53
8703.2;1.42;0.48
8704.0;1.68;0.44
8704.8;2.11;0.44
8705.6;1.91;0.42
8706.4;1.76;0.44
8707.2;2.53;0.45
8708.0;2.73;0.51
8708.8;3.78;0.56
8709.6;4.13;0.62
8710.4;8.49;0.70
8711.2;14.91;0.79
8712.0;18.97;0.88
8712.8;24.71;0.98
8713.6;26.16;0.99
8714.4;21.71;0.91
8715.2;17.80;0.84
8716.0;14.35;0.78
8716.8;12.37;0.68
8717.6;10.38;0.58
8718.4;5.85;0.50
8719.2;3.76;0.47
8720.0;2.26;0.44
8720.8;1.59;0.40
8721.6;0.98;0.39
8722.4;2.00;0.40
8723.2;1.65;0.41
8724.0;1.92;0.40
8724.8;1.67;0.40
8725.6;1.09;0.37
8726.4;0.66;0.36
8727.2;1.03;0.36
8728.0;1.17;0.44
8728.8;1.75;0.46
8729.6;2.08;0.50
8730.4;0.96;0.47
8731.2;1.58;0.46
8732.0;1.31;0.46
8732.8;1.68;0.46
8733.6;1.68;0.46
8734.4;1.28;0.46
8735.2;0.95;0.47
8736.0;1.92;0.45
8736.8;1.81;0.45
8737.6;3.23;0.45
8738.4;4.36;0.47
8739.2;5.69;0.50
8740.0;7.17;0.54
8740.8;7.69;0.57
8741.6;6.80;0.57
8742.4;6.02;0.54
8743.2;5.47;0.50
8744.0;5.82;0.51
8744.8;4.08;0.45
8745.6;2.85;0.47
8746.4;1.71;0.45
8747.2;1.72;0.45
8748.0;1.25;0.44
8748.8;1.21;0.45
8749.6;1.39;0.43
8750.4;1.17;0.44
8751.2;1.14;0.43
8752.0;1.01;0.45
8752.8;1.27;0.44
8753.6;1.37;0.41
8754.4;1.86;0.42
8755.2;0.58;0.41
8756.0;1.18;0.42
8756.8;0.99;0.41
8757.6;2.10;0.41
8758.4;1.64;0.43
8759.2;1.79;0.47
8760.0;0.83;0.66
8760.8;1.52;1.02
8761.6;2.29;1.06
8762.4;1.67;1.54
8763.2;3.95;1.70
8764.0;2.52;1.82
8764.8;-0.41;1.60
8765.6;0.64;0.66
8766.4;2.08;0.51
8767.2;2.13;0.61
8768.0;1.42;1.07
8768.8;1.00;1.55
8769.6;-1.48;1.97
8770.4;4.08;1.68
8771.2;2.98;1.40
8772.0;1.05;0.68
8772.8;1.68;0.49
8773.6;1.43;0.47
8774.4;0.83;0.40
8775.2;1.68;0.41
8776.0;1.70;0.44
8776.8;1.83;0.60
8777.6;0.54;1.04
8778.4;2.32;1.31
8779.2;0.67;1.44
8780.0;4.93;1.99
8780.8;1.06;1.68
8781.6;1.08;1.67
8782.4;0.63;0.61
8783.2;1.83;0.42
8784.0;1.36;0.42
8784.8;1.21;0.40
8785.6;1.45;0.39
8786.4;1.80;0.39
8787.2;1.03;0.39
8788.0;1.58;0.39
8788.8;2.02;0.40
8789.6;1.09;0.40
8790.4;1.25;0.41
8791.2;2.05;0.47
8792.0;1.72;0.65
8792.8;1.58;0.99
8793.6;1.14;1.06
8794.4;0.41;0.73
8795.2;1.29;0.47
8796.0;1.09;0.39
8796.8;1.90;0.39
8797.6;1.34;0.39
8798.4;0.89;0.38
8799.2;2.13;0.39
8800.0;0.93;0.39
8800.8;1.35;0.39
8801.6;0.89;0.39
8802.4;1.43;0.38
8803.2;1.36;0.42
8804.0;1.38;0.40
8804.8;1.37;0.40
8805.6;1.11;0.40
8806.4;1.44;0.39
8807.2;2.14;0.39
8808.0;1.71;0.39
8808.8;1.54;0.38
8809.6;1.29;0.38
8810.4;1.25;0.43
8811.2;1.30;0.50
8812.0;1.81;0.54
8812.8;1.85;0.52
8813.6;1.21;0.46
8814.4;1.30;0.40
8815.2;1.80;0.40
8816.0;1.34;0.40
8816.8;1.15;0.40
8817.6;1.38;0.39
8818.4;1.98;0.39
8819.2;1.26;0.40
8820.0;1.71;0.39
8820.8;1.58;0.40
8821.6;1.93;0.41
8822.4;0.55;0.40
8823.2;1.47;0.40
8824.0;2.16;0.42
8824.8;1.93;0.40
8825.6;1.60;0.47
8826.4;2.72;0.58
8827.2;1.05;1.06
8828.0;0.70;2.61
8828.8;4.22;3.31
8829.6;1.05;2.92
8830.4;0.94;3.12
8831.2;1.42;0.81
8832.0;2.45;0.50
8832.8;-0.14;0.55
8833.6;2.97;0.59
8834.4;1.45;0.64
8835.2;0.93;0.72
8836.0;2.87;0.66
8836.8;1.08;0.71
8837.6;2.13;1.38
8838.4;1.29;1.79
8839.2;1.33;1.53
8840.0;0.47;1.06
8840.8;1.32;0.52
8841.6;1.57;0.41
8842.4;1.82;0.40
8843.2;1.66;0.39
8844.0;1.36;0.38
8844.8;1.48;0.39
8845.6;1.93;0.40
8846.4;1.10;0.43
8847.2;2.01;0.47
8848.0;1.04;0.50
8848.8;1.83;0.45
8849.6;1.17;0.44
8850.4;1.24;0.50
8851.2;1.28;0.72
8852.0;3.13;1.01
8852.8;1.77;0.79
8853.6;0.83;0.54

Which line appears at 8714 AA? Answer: H-alpha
